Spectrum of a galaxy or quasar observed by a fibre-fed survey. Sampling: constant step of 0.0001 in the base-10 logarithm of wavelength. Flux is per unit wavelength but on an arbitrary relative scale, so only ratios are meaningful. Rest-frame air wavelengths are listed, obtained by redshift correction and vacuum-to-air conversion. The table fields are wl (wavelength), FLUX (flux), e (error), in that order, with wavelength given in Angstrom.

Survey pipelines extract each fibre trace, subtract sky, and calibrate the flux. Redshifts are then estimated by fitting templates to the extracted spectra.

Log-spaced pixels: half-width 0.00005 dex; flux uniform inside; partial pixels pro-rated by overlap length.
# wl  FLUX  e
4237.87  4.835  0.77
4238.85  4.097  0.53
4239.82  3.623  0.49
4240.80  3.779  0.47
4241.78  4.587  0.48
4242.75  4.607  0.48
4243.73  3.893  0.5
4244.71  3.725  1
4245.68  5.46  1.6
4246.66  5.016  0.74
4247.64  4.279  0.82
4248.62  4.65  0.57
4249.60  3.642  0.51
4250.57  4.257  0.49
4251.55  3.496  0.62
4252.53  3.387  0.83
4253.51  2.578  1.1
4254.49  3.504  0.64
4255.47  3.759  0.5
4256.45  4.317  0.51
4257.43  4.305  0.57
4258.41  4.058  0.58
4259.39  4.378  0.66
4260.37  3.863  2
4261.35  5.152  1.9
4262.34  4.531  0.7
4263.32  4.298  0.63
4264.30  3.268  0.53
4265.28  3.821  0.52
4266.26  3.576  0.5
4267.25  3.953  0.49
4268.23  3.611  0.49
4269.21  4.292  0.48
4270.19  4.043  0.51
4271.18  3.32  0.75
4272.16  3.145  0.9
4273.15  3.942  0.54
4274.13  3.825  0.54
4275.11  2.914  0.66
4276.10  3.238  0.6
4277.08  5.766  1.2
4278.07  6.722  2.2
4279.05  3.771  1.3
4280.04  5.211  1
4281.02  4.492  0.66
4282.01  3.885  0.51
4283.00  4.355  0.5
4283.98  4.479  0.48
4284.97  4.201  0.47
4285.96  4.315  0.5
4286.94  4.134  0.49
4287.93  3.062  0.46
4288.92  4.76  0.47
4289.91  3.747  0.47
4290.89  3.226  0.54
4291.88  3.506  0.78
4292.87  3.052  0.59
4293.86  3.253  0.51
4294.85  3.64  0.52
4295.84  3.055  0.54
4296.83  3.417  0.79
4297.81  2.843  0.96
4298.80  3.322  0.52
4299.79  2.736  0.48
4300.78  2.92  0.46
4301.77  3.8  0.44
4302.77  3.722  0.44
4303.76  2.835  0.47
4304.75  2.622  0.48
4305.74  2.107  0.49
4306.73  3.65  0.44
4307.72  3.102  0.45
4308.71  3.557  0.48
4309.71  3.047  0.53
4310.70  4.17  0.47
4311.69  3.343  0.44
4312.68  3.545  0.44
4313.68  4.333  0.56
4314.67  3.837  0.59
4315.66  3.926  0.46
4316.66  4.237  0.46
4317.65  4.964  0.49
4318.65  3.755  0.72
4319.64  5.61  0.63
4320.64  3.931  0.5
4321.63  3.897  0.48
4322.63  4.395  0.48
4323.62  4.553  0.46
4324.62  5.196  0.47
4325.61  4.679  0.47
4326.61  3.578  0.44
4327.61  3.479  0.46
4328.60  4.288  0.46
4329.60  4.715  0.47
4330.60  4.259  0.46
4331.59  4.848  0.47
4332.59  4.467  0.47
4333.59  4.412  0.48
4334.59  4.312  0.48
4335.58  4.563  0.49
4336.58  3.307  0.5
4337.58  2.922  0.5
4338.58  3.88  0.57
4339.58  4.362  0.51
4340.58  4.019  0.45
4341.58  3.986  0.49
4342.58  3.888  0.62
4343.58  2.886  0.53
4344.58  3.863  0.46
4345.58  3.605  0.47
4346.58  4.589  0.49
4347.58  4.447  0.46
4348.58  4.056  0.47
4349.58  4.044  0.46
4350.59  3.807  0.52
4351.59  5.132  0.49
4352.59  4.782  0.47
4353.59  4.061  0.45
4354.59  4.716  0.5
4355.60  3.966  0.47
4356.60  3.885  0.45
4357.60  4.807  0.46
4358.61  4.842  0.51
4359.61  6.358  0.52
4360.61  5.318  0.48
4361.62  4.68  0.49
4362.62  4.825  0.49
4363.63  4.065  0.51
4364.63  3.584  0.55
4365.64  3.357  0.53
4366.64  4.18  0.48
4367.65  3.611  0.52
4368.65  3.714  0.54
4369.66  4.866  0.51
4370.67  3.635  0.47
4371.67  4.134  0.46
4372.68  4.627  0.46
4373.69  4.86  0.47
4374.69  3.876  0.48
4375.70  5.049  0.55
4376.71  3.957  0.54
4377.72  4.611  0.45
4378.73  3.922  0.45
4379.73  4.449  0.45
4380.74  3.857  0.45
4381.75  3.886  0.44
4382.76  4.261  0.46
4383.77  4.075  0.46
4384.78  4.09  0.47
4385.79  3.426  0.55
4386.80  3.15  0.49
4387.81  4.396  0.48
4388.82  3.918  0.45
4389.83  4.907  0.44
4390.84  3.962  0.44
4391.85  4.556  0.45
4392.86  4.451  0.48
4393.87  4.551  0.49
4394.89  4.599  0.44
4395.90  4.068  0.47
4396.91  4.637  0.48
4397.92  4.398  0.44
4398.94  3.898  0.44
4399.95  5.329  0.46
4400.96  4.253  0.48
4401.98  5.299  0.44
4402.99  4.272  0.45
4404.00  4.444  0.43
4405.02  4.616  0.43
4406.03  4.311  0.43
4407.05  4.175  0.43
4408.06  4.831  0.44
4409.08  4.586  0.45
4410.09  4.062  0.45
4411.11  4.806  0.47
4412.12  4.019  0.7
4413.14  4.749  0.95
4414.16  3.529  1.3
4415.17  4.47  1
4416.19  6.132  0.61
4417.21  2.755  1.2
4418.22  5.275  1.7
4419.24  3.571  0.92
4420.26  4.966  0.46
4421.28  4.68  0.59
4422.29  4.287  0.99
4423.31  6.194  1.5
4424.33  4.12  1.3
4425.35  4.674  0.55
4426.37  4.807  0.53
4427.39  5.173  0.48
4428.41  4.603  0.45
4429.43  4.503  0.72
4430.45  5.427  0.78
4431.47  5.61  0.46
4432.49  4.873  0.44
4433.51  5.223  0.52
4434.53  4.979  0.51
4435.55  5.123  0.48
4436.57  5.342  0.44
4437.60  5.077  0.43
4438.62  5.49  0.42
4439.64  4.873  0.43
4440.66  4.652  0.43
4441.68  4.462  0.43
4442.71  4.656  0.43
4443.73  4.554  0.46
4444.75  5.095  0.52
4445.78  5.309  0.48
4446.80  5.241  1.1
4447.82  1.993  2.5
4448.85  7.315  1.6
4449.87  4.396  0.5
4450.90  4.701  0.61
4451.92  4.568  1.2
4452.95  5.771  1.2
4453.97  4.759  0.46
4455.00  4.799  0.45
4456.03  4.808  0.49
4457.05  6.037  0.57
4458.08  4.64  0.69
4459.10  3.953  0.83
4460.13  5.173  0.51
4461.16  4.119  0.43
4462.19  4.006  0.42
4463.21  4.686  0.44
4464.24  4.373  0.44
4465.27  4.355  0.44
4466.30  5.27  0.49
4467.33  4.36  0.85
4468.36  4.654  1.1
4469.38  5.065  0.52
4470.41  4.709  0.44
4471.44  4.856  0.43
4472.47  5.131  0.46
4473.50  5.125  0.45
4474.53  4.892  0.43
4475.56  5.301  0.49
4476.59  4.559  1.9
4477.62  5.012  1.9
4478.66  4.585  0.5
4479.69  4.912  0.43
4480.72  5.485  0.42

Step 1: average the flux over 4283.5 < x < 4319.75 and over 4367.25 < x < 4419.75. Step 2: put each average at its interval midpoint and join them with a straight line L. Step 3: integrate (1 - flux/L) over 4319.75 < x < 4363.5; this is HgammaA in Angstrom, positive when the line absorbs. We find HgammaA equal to -4.45 Angstrom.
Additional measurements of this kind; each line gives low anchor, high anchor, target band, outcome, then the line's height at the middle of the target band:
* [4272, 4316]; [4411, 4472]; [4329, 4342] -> -0.5 Angstrom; 4.01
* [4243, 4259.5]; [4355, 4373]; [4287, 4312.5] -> 5.2 Angstrom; 4.18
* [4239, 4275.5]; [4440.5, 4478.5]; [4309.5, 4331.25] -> 0.2 Angstrom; 4.23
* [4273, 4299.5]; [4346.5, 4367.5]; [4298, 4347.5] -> 3.7 Angstrom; 4.19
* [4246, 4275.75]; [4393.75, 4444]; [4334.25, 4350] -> 1.4 Angstrom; 4.31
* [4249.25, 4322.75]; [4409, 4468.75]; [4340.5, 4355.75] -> 0.3 Angstrom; 4.2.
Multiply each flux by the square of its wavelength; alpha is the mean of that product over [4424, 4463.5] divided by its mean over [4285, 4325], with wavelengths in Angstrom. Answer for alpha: 1.4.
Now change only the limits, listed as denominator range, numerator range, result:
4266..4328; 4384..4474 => 1.29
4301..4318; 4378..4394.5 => 1.20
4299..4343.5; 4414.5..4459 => 1.32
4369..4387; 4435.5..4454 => 1.22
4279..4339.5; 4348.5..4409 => 1.16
